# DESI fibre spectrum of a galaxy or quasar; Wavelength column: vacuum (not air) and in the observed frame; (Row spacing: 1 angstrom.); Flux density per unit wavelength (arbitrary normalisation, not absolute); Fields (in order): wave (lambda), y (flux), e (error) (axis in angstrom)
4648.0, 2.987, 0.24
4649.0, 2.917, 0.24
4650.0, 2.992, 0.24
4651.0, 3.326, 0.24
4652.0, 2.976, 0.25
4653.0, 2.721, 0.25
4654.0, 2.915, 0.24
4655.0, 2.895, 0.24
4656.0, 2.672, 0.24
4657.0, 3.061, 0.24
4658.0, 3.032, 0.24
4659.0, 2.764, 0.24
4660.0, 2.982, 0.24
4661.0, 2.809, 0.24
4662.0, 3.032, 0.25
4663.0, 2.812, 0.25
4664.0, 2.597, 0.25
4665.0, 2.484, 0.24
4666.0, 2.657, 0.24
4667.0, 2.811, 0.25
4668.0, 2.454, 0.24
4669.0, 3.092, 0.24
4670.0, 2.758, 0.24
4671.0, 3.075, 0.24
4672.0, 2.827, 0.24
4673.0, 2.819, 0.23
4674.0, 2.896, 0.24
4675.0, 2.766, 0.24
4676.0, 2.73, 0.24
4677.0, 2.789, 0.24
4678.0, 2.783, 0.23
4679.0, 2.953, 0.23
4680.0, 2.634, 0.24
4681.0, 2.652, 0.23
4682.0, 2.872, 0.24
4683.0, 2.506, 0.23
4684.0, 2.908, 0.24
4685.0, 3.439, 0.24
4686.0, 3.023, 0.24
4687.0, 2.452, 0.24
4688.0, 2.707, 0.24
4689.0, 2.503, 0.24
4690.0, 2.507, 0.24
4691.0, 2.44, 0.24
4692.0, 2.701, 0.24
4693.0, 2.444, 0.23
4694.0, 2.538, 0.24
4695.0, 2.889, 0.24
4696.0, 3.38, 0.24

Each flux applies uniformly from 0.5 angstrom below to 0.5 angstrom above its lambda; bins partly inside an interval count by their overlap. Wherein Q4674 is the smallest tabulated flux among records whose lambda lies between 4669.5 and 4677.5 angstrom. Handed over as 2.73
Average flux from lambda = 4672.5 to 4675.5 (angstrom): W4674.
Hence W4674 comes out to 2.83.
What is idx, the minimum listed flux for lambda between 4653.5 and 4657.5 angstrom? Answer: 2.672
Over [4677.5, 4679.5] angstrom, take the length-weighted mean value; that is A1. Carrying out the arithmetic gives 2.87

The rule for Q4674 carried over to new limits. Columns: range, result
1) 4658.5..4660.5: 2.764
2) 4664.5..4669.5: 2.454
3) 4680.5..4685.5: 2.506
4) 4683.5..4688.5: 2.452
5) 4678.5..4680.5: 2.634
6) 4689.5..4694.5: 2.44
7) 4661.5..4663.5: 2.812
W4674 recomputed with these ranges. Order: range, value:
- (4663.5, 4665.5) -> 2.54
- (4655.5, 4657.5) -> 2.87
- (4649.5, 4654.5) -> 2.99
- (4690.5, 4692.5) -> 2.57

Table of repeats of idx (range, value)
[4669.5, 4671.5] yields 2.758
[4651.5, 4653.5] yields 2.721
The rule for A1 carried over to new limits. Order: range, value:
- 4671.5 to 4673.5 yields 2.82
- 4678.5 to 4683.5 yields 2.72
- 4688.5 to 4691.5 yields 2.48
